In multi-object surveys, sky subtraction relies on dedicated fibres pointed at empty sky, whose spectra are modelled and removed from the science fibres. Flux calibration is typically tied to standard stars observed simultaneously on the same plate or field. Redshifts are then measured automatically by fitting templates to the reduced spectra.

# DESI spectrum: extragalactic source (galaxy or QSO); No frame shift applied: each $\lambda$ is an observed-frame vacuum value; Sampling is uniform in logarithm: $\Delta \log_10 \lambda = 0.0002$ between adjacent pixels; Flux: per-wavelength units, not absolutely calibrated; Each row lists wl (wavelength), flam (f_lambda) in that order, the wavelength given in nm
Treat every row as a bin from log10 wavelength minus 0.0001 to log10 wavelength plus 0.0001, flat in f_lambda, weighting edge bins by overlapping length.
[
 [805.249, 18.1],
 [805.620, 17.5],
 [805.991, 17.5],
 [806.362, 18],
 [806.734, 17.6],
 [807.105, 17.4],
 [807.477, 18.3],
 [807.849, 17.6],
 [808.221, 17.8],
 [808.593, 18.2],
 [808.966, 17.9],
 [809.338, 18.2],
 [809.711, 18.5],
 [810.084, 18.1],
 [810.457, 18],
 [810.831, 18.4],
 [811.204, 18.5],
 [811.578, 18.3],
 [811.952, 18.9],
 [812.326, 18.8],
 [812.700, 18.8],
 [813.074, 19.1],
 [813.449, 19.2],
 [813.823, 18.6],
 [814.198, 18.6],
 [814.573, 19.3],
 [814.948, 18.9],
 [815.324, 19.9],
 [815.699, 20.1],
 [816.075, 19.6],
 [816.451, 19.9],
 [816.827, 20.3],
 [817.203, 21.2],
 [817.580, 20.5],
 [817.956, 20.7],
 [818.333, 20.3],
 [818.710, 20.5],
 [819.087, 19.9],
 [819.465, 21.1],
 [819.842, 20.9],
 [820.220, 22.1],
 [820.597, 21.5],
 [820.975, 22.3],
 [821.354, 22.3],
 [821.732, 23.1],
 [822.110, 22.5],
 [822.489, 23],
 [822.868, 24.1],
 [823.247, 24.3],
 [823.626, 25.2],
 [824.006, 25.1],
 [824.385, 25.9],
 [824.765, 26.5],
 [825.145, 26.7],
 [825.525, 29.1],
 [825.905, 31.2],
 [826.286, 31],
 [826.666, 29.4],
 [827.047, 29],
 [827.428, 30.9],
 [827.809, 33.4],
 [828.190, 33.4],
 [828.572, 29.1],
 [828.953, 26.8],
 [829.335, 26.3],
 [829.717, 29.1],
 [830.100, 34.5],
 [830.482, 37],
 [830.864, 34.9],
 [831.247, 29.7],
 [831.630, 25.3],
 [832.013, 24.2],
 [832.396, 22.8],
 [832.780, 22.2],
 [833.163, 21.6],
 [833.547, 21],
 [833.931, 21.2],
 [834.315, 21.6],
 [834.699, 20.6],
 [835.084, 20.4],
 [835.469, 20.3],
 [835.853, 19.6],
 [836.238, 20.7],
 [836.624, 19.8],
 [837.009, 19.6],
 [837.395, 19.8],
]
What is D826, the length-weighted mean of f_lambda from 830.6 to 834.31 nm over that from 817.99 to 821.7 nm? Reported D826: 1.2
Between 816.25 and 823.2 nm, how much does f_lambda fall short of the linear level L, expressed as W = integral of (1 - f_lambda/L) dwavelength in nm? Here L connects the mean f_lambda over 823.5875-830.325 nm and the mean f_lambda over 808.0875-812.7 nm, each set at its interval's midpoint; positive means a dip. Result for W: 0.83 nm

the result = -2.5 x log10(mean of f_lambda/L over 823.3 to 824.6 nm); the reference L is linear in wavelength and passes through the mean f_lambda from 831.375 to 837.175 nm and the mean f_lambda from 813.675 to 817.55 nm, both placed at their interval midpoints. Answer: -0.229 mag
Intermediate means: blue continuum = 19.7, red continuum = 21.5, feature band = 25.3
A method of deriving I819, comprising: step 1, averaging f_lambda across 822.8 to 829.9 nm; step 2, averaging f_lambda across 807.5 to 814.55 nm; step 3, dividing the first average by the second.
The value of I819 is 1.54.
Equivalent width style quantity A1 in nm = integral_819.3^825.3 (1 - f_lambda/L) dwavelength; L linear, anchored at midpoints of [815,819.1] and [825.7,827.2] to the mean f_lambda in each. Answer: 0.53 nm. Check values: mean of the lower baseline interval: 20.2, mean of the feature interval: 23.5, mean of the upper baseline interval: 30.2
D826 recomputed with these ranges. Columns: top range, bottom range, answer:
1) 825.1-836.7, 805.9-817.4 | 1.42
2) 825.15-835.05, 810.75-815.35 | 1.47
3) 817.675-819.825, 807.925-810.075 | 1.13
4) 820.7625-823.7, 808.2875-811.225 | 1.28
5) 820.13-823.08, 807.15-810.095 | 1.26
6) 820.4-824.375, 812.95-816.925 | 1.21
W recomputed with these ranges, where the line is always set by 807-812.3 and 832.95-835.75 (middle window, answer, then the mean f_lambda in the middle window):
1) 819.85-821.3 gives -0.18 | 21.9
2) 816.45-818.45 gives -0.16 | 20.5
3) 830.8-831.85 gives -0.44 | 29.2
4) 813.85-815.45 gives -0.03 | 19.1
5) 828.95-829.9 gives -0.33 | 27.5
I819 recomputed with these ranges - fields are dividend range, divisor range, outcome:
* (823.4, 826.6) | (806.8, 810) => 1.54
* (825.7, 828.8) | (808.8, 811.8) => 1.69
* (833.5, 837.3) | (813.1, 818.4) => 1.03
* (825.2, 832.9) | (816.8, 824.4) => 1.33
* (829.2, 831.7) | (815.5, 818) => 1.54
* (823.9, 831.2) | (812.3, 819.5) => 1.52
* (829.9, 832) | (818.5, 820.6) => 1.51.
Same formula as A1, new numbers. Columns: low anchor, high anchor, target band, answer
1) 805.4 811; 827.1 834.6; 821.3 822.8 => 0.060 nm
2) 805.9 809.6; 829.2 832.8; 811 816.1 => 0.396 nm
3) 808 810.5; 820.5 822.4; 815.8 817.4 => 0.035 nm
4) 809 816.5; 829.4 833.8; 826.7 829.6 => -0.453 nm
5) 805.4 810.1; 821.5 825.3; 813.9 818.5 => 0.343 nm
